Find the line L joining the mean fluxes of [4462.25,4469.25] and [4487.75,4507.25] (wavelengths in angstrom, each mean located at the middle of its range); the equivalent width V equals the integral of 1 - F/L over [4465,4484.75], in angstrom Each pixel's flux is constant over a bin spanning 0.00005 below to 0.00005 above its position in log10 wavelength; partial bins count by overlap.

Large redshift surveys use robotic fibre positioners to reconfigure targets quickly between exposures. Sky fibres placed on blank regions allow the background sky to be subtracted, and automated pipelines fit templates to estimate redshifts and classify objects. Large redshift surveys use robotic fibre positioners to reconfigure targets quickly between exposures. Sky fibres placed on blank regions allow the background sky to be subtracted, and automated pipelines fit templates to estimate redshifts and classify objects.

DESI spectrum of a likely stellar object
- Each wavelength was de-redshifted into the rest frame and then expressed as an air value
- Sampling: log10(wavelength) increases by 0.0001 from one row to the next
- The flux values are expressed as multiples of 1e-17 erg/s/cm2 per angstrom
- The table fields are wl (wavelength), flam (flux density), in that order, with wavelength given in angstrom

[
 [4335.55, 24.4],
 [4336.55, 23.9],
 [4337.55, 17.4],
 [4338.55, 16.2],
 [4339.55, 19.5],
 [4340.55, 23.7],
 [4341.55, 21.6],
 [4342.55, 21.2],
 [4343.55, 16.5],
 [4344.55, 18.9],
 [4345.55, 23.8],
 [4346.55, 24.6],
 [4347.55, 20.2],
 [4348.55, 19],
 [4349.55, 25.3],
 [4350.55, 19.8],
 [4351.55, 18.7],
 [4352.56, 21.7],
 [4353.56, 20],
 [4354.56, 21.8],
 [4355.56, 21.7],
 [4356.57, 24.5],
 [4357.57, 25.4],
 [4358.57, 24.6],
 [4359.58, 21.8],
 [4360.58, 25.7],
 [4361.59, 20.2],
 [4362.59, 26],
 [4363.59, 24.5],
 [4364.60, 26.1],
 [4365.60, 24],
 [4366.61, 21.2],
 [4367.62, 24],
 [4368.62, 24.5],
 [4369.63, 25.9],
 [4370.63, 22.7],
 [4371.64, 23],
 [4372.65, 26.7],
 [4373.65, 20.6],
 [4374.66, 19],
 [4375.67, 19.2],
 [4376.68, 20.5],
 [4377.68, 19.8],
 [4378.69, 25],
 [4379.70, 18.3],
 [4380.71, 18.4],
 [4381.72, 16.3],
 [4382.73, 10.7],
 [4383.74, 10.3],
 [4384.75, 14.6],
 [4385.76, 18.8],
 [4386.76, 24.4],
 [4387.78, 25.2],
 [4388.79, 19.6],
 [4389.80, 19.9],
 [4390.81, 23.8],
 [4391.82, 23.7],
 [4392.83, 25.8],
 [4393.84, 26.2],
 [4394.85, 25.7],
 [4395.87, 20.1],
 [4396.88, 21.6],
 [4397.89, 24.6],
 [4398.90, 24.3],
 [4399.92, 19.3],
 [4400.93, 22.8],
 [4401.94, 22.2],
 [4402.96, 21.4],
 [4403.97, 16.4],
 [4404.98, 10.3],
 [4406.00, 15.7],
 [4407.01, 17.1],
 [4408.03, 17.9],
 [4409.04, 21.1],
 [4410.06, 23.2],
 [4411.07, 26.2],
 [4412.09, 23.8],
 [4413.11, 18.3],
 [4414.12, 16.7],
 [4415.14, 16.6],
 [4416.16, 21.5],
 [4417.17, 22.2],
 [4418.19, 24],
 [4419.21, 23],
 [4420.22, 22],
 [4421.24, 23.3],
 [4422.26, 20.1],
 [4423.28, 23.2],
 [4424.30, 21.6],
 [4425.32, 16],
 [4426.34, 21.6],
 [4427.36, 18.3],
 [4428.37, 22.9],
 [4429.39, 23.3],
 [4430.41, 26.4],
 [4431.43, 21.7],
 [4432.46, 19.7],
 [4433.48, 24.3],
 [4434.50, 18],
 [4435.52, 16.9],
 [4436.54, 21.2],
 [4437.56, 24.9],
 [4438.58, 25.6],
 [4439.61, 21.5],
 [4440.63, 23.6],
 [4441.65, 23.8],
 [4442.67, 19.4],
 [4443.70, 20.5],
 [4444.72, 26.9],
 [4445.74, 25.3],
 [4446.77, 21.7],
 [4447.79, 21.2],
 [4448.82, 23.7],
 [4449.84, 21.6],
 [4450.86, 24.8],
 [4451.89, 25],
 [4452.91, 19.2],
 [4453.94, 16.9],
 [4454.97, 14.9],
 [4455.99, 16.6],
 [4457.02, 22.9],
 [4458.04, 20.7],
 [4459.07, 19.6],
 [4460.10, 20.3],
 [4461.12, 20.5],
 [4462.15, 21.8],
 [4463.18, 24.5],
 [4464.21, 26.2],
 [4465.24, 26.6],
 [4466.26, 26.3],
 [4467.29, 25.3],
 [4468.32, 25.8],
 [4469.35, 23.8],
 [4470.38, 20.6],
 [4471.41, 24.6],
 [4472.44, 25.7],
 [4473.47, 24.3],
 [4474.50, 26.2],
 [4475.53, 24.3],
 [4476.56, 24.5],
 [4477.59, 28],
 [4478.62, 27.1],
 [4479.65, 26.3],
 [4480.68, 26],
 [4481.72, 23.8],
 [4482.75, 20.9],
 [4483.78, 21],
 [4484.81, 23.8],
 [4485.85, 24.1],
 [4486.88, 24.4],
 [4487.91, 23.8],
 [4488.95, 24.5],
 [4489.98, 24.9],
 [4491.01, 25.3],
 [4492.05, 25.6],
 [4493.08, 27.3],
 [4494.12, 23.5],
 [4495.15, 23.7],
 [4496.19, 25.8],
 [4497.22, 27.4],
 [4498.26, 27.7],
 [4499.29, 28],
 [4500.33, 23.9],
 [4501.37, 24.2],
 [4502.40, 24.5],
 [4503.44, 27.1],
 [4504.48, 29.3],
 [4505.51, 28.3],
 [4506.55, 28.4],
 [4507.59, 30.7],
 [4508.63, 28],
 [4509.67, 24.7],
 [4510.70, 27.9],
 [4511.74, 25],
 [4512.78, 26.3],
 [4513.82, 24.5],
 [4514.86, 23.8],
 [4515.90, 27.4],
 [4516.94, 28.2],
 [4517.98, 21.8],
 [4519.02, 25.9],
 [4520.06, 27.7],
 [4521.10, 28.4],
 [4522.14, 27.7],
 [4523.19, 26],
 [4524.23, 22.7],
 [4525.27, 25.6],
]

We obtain 0.7 angstrom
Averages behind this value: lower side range 25.4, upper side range 26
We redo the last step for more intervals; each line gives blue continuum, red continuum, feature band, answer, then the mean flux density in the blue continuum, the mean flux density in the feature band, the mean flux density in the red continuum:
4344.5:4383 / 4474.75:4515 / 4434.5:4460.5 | 3.0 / 22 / 21.5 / 25.6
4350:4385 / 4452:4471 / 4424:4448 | -0.2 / 21.4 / 21.9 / 21.9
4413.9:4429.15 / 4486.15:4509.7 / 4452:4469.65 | 1.3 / 21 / 21.9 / 26.1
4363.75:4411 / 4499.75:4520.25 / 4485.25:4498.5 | 0.2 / 21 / 25.2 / 26.4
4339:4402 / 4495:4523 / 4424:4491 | 5.3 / 21.7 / 22.8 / 26.6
